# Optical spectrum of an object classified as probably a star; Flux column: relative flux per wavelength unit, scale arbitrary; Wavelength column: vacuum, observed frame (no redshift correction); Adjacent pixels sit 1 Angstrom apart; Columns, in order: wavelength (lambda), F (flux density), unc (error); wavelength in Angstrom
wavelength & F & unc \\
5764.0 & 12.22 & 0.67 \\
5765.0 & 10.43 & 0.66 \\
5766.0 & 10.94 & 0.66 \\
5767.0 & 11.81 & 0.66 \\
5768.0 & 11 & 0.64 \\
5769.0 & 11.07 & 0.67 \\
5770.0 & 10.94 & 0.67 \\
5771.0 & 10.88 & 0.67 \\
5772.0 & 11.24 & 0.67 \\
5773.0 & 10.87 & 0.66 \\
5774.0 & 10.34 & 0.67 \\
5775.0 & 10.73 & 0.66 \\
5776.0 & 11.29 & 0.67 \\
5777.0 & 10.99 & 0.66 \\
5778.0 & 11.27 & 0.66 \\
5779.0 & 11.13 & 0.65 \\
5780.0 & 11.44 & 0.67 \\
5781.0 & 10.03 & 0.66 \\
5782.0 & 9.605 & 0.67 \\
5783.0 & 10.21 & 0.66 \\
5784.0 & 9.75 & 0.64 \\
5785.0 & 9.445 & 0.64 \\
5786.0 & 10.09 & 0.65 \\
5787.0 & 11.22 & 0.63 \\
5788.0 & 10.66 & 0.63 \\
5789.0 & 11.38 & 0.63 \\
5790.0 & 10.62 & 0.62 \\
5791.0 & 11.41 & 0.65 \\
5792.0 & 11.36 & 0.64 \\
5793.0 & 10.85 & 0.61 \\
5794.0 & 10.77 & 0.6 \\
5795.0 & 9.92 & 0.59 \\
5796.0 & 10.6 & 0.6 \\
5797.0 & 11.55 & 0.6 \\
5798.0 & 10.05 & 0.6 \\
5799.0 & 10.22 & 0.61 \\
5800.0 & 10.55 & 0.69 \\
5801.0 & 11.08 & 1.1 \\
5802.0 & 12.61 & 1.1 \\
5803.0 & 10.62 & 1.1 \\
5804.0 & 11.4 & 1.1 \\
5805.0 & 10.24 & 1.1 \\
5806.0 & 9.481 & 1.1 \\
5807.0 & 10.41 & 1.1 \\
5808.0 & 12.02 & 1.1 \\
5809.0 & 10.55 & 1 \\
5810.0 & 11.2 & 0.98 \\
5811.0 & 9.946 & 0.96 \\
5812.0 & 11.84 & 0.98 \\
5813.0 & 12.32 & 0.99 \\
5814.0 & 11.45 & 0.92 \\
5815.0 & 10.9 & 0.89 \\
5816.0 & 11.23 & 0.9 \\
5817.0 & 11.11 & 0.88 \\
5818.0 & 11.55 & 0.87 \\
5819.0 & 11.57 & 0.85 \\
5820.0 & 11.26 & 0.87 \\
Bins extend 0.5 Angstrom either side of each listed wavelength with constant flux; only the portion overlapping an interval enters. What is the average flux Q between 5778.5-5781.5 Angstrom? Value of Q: 10.9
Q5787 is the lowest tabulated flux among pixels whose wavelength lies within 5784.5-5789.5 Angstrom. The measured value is 9.445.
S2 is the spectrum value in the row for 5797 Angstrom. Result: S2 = 11.55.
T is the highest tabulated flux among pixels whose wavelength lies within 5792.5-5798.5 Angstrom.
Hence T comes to 11.55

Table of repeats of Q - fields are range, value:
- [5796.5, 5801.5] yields 10.7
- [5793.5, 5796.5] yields 10.4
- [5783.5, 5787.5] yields 10.1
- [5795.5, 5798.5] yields 10.7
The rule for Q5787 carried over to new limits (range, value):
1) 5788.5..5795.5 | 9.92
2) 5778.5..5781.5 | 10.03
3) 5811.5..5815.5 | 10.9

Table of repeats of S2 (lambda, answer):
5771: 10.88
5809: 10.55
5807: 10.41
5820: 11.26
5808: 12.02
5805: 10.24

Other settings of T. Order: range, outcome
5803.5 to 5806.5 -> 11.4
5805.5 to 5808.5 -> 12.02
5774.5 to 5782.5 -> 11.44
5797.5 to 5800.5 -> 10.55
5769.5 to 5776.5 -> 11.29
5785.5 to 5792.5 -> 11.41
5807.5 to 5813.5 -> 12.32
